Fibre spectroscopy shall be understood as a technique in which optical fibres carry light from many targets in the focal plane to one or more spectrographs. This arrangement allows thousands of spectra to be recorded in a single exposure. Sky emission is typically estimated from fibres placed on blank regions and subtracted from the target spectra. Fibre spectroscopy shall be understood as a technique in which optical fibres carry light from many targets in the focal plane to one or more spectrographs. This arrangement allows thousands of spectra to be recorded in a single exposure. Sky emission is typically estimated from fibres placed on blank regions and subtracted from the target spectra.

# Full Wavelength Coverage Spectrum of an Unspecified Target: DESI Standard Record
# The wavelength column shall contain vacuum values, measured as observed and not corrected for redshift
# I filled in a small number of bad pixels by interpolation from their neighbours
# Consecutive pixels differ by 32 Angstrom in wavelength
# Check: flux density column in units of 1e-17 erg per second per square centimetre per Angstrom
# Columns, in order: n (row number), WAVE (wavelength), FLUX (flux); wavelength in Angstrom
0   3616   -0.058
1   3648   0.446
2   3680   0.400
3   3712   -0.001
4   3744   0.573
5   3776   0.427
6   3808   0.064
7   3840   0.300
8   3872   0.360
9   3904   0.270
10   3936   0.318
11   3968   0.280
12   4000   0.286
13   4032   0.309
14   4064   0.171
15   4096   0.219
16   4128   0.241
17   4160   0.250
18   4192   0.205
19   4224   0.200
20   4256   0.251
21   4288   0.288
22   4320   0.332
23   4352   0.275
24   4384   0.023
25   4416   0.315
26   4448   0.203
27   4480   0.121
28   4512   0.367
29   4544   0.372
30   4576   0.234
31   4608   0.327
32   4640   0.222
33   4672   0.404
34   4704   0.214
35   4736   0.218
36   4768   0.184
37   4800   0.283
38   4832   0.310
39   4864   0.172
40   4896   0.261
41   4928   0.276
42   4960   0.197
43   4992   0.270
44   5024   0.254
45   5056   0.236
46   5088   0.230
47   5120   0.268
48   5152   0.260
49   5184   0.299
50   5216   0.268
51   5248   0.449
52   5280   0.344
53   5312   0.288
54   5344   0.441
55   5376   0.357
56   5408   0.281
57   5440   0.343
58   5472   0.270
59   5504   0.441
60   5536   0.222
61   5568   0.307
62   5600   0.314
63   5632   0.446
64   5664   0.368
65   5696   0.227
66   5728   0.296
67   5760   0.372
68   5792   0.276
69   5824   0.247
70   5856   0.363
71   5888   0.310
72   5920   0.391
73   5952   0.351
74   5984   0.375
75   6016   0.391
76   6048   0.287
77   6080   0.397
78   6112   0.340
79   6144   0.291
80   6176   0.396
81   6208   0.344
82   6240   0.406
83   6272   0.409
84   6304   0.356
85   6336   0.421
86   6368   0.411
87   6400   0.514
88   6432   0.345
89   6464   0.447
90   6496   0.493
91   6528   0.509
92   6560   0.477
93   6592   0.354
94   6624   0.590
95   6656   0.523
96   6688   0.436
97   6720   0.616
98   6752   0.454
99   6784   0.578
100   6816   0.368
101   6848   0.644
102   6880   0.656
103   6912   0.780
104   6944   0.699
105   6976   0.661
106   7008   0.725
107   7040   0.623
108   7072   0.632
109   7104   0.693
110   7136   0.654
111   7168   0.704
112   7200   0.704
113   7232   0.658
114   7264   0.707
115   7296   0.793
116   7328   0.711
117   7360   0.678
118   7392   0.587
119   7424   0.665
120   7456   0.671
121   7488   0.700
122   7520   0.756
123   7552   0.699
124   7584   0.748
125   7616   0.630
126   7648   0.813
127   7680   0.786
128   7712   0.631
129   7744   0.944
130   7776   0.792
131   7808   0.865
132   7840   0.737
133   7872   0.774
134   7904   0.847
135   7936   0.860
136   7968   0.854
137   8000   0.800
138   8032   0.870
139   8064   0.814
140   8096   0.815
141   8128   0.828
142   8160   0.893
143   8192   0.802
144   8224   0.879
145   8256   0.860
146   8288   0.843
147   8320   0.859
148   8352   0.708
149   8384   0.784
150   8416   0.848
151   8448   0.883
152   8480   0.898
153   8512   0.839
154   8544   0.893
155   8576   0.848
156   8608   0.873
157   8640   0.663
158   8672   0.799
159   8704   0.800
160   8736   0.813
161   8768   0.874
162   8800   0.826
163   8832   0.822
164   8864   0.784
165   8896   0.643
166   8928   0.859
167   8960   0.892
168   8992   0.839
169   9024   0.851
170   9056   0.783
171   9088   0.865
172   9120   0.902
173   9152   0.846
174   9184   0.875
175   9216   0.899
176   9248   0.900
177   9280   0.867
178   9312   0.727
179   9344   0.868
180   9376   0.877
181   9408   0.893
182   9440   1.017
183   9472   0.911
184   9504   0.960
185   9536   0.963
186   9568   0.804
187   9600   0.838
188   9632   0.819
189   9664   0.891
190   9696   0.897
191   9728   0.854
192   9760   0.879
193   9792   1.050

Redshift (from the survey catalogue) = 0.718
